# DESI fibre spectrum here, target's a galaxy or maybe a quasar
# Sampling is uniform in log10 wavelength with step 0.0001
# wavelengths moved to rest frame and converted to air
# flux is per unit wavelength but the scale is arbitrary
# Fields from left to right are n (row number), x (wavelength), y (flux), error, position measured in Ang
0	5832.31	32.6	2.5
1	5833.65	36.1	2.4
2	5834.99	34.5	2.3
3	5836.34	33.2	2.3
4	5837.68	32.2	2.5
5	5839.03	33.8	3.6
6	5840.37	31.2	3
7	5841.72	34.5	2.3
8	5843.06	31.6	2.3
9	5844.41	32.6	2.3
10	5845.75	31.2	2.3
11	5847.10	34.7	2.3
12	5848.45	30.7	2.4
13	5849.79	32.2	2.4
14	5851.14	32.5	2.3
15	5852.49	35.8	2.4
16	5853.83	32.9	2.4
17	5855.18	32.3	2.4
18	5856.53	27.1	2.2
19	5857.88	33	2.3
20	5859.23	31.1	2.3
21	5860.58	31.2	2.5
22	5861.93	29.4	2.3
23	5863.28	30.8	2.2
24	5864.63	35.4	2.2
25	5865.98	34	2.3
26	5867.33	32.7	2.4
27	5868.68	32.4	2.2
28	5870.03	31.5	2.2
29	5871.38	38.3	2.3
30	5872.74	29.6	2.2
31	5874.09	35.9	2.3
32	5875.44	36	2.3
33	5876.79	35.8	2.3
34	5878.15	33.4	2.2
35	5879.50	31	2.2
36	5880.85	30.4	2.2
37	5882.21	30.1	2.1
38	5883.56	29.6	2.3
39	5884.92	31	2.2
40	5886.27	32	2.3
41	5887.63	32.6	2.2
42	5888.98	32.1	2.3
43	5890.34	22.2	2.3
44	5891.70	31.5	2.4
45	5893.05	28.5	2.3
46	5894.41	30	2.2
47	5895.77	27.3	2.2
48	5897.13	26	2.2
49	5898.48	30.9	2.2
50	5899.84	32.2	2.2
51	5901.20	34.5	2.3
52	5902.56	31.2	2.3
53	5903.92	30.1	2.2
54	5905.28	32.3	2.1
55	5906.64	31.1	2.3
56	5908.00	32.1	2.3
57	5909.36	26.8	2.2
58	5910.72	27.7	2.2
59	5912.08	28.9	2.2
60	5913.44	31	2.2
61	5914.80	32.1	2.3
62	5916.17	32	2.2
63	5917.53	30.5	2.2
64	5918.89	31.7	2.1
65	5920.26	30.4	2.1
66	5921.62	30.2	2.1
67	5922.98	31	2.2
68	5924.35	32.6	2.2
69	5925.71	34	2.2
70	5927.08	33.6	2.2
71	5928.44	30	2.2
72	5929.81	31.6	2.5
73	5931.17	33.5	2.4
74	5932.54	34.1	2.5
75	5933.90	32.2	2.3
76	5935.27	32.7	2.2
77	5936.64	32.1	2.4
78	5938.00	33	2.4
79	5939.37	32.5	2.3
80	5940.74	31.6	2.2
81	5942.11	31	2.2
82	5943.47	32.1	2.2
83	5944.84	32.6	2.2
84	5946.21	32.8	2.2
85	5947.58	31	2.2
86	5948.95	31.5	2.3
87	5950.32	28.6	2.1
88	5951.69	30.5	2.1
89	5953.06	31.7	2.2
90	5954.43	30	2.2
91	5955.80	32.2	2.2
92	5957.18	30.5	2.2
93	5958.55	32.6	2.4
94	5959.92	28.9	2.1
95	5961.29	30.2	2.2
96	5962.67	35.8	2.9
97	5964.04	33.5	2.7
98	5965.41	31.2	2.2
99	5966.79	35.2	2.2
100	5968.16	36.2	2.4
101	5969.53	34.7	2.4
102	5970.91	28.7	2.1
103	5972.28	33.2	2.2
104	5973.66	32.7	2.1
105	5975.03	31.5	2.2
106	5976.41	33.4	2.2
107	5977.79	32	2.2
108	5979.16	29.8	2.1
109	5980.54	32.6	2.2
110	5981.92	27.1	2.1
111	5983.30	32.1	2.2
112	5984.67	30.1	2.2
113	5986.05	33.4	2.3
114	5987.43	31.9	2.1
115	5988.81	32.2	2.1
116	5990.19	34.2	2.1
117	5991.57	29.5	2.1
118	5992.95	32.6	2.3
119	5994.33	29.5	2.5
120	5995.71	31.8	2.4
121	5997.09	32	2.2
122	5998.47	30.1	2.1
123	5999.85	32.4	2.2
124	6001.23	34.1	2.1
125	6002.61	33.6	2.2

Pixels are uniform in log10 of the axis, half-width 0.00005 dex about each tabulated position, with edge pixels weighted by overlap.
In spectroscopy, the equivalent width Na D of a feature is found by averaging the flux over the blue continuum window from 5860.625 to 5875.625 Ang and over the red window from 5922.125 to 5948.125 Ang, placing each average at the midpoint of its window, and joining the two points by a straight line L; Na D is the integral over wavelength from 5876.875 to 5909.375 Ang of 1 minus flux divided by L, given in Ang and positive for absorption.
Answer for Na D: 2.24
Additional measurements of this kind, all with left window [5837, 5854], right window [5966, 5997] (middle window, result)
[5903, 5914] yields 0.8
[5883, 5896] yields 1.1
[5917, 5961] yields 0.8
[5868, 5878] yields -0.5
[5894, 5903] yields 0.6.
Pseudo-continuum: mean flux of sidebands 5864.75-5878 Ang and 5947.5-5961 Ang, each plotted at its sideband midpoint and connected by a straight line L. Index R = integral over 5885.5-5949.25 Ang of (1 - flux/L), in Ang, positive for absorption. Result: 2.0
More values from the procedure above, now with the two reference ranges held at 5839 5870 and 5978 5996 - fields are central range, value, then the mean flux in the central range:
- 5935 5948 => -0.2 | 32.2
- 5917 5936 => -0.2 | 32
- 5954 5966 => -0.1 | 31.7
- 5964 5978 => -0.7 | 32.9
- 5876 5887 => 0.1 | 31.7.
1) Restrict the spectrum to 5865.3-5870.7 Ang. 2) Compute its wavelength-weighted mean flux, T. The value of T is 32.7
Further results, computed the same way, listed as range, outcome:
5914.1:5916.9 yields 32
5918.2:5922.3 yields 30.8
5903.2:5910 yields 30.5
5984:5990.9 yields 32.3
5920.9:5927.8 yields 32.3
